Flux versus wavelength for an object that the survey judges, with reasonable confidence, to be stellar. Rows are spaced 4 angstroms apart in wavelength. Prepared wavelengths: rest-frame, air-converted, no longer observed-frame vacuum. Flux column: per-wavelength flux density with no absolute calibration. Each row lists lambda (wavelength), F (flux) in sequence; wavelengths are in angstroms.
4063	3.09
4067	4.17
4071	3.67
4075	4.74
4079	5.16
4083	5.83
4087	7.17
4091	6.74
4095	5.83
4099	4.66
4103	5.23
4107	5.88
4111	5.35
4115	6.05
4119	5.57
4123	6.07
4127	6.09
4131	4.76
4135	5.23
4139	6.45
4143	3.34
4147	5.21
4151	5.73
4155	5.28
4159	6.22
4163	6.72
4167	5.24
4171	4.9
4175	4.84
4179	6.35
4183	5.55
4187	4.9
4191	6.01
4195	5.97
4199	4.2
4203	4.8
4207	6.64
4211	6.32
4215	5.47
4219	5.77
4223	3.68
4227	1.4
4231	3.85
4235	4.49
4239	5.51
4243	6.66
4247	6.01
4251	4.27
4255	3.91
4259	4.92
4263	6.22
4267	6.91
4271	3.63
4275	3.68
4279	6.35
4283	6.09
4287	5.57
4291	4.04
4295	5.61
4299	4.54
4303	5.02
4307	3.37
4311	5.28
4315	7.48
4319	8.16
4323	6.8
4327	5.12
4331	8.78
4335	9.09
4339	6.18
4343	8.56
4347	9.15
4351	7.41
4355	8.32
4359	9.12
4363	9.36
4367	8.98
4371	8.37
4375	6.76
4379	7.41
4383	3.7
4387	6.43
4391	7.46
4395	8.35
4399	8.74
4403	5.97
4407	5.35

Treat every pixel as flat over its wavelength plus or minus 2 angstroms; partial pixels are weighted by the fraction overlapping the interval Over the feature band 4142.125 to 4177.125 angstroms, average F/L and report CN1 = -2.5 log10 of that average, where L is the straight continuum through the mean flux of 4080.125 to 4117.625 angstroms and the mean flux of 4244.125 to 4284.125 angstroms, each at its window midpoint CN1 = 0.05 mag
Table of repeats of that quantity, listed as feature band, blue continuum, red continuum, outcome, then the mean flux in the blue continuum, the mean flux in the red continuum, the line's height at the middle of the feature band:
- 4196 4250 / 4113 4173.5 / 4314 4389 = 0.26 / 5.52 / 7.64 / 6.33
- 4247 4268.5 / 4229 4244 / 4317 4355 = 0.07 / 5.03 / 7.73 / 5.6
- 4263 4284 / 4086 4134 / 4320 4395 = 0.28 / 5.74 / 7.64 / 6.99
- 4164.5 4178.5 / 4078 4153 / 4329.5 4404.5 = 0.17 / 5.6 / 7.8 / 6.09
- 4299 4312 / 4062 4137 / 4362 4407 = 0.44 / 5.36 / 7.28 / 6.75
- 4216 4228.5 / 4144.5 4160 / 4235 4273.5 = 0.36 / 5.5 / 5.27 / 5.34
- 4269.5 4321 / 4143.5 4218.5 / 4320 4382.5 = 0.32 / 5.53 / 7.86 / 7.1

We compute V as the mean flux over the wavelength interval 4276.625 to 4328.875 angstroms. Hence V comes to 5.64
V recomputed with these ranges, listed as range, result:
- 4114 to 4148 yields 5.41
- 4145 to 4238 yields 5.2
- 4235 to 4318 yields 5.27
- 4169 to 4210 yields 5.44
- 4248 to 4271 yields 5.14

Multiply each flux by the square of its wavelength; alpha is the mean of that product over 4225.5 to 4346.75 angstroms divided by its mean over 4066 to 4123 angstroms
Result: 1.13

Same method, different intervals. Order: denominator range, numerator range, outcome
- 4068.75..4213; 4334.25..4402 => 1.57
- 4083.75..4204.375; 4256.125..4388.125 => 1.29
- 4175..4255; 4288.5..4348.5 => 1.33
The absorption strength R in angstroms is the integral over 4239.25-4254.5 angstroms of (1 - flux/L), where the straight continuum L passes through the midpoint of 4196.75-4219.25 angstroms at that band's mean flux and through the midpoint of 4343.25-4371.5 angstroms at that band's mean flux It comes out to 2.09 angstroms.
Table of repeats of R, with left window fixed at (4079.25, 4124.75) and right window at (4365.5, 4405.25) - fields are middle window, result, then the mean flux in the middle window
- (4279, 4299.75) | 4.3 angstroms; 5.32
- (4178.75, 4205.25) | 3.8 angstroms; 5.35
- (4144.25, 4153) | 1.1 angstroms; 5.29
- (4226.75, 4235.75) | 4.2 angstroms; 3.43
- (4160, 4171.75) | 0.7 angstroms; 5.75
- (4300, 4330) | 4.0 angstroms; 5.94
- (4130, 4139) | 1.0 angstroms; 5.34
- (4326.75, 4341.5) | -1.4 angstroms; 7.59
